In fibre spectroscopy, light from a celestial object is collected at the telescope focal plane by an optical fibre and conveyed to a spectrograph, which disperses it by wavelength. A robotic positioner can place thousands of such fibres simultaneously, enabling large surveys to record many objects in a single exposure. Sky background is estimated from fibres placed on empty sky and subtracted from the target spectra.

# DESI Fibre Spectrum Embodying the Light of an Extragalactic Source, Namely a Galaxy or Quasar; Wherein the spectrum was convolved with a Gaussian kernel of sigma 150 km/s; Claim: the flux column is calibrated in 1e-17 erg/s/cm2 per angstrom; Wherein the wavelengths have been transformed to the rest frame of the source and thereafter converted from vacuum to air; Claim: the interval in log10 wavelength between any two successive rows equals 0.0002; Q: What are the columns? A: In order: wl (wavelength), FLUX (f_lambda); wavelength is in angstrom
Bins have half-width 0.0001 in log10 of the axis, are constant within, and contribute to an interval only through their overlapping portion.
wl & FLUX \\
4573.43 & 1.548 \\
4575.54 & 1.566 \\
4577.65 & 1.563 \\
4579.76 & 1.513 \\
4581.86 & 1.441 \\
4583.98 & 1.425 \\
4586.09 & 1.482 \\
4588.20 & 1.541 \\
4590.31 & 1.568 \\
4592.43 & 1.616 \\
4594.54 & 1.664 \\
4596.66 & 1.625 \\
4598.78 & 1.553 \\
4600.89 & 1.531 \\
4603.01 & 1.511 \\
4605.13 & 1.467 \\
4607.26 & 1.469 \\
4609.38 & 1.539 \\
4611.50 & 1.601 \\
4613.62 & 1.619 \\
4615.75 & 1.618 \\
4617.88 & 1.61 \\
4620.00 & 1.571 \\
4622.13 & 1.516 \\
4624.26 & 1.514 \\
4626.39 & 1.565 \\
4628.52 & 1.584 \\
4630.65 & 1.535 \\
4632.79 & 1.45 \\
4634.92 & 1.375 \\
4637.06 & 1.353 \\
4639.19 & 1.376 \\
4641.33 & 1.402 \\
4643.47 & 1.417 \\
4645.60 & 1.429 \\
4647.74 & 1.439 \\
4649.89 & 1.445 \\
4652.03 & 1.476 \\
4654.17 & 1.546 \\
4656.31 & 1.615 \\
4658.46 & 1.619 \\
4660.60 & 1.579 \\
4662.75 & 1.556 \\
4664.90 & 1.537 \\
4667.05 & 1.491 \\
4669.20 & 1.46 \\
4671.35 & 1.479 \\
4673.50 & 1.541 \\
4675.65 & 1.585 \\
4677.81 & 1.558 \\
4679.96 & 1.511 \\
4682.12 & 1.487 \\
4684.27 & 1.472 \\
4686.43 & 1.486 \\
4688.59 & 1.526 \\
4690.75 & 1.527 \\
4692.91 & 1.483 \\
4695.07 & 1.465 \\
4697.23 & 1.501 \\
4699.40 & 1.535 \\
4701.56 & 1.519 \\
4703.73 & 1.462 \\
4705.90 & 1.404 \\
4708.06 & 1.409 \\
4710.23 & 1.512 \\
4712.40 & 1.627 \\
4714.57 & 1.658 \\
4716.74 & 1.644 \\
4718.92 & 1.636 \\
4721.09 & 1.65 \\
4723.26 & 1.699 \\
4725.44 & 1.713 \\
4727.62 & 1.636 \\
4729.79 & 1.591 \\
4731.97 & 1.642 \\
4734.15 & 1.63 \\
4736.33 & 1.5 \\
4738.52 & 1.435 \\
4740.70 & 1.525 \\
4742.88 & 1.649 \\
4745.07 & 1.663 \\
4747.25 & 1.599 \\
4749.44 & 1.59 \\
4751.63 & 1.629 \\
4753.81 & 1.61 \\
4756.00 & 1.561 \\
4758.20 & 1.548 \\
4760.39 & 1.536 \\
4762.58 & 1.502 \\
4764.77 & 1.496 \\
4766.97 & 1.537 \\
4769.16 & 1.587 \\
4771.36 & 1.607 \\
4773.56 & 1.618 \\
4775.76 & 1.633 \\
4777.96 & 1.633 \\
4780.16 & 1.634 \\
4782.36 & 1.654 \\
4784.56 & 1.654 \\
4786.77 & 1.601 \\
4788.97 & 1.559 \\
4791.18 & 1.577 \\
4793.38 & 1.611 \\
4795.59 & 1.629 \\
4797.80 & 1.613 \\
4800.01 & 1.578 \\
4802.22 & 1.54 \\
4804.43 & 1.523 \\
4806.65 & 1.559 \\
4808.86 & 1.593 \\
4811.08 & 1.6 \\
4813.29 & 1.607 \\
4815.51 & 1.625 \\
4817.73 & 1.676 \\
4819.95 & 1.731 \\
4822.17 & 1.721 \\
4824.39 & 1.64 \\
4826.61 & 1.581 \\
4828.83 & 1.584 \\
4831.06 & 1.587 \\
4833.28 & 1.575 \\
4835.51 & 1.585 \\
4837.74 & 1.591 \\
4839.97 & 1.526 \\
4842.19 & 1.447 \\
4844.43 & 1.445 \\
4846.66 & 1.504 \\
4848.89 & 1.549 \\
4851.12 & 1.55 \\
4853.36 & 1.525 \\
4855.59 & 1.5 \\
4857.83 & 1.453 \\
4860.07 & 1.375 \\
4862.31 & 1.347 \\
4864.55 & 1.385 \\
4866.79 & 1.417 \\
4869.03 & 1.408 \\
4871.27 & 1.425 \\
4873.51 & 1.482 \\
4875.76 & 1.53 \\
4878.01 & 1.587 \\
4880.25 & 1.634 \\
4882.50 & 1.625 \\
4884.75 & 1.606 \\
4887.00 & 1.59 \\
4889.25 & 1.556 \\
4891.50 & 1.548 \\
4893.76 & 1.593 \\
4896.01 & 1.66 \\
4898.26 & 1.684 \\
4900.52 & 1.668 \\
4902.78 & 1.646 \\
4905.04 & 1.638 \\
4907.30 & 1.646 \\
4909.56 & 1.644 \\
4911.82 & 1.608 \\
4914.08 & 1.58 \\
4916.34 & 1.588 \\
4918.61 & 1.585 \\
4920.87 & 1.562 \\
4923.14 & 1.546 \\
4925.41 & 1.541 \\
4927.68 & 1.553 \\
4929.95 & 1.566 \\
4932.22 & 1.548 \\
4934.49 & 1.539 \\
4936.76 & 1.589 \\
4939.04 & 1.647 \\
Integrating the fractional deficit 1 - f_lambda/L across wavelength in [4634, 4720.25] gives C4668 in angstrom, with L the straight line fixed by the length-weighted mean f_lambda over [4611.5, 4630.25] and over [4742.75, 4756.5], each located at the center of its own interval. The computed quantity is 4.8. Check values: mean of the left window 1.57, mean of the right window 1.61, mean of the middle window 1.5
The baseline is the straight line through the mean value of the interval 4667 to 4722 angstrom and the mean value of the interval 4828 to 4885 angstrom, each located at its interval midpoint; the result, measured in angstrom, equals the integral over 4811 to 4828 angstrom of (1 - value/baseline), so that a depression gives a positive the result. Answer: -1.6 angstrom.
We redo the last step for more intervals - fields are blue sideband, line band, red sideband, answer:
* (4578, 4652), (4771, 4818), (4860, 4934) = -1.9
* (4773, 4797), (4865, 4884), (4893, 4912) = 1.5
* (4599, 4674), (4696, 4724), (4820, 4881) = -0.8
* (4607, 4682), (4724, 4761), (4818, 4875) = -1.9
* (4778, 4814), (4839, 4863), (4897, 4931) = 1.9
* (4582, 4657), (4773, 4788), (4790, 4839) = -0.4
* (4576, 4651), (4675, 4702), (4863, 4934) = 0.3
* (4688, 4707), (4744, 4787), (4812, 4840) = -1.0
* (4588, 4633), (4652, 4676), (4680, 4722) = 0.0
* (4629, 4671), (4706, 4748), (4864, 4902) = -2.5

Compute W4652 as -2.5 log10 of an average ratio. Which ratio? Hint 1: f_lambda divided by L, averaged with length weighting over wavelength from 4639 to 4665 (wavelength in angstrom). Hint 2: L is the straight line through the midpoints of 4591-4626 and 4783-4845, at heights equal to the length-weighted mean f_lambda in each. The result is 0.051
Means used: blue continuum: 1.56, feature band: 1.5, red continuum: 1.59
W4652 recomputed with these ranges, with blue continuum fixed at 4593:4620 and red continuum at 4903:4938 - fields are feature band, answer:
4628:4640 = 0.093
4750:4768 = 0.016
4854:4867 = 0.119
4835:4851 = 0.042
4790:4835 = -0.019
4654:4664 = -0.010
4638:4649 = 0.115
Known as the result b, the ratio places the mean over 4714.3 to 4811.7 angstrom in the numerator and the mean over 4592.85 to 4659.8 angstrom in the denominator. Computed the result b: 1.05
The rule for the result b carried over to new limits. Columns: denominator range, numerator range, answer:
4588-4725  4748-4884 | 1.02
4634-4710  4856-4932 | 1.04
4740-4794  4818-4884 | 0.96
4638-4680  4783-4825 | 1.07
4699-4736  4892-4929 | 1.01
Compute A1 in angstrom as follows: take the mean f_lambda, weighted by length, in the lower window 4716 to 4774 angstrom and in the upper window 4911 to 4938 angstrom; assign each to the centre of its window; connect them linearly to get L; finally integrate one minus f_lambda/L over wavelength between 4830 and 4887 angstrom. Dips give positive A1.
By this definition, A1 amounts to 2.5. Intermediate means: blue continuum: 1.59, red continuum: 1.57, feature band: 1.51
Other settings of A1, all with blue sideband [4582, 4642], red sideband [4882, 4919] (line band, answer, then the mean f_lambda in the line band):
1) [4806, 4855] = 0.4 angstrom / 1.58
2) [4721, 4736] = -0.8 angstrom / 1.64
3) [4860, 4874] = 1.8 angstrom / 1.41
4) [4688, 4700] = 0.4 angstrom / 1.5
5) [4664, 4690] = 0.6 angstrom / 1.51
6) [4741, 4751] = -0.3 angstrom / 1.62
